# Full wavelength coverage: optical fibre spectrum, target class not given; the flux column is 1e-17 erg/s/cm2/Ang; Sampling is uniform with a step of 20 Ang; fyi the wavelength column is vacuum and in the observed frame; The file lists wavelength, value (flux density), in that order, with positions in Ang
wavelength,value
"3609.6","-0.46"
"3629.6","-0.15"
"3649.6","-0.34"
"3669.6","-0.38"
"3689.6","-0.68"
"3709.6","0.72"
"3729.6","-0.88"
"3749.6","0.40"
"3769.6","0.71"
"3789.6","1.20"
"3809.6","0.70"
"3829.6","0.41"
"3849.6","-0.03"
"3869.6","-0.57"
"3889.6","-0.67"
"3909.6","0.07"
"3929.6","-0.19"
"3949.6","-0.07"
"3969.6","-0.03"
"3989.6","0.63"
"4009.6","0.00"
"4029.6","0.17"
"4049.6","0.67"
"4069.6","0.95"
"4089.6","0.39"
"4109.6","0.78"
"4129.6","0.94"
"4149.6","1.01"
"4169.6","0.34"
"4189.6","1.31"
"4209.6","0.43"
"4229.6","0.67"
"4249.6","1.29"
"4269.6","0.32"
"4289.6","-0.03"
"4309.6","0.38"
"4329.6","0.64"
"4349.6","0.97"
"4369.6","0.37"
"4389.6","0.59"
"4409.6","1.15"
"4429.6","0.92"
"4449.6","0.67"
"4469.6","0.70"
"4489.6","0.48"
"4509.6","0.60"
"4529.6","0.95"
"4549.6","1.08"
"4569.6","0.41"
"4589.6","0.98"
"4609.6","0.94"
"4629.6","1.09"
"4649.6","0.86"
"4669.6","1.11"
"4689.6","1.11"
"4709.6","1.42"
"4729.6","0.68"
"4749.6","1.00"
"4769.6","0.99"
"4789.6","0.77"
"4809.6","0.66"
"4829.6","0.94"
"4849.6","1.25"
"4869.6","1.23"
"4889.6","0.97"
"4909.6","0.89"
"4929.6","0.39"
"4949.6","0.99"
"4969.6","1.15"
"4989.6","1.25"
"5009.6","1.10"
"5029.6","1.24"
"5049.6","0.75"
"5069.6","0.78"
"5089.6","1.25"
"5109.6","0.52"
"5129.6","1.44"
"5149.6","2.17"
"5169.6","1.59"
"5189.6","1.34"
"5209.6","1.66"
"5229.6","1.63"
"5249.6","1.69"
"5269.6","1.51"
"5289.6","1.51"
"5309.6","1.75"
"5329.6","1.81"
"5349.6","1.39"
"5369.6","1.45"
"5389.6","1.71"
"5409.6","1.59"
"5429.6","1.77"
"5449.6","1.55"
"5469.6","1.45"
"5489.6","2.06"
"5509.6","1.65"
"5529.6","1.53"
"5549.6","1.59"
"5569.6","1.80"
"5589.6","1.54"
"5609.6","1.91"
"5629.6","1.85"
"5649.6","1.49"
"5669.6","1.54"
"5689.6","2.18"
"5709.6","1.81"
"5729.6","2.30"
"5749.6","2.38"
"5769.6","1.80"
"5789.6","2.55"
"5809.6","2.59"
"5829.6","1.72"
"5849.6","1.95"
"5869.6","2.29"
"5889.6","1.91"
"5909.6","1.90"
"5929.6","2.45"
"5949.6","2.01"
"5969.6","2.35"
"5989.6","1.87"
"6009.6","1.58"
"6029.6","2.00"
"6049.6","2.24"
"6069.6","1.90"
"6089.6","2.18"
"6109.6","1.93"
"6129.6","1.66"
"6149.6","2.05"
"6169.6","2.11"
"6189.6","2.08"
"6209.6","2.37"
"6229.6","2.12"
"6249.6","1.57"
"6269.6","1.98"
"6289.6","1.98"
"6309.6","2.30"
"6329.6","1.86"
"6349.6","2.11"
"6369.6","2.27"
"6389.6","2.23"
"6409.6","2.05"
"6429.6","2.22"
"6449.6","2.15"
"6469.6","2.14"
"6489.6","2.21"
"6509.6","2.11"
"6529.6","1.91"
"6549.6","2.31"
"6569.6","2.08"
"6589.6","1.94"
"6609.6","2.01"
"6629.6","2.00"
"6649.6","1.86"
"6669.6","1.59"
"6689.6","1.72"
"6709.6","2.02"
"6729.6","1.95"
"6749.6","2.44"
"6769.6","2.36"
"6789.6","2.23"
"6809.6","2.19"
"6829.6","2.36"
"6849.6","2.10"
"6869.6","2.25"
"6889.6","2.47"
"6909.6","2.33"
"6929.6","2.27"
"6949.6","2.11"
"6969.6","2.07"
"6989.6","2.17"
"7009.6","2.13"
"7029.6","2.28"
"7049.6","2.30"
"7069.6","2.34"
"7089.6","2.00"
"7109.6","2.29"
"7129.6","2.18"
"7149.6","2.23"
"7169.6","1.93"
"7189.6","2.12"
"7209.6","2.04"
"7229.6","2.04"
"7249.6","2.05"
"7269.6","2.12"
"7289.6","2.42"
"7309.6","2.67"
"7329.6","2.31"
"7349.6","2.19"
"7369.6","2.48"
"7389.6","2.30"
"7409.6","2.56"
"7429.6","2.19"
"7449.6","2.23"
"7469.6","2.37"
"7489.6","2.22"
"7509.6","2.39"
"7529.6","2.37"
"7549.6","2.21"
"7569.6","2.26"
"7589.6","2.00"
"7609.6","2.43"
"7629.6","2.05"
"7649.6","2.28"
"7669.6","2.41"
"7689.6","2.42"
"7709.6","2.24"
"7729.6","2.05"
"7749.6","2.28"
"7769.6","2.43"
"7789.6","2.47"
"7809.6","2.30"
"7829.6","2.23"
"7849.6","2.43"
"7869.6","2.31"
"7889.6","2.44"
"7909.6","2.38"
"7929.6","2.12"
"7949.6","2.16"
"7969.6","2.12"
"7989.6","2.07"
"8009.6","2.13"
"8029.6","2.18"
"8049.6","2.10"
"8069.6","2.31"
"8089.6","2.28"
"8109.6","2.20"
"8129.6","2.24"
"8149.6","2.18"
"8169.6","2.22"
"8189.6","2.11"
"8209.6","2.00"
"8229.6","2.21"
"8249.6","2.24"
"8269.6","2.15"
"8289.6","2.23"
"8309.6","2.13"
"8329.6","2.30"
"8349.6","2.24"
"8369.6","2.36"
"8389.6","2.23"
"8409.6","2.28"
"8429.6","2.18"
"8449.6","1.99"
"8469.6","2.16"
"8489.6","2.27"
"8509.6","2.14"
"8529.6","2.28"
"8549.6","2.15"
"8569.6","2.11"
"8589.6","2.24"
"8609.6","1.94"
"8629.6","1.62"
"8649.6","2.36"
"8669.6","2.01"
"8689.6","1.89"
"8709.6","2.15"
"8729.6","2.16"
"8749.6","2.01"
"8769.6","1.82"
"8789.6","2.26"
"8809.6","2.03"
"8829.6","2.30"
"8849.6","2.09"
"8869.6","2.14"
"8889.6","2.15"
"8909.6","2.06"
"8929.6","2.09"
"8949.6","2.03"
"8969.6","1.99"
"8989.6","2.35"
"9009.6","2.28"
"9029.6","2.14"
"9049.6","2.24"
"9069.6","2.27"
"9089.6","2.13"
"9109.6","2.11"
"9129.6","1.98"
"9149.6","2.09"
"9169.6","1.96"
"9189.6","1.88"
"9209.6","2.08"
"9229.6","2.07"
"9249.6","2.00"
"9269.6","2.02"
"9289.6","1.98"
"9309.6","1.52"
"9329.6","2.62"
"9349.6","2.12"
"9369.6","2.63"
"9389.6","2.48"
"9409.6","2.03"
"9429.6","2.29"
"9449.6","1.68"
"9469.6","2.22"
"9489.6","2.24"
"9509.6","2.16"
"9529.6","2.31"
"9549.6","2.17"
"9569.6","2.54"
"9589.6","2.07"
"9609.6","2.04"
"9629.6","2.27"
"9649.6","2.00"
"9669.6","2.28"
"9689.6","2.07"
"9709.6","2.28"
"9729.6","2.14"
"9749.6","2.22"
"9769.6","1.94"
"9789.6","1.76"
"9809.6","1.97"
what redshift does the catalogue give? 0.287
